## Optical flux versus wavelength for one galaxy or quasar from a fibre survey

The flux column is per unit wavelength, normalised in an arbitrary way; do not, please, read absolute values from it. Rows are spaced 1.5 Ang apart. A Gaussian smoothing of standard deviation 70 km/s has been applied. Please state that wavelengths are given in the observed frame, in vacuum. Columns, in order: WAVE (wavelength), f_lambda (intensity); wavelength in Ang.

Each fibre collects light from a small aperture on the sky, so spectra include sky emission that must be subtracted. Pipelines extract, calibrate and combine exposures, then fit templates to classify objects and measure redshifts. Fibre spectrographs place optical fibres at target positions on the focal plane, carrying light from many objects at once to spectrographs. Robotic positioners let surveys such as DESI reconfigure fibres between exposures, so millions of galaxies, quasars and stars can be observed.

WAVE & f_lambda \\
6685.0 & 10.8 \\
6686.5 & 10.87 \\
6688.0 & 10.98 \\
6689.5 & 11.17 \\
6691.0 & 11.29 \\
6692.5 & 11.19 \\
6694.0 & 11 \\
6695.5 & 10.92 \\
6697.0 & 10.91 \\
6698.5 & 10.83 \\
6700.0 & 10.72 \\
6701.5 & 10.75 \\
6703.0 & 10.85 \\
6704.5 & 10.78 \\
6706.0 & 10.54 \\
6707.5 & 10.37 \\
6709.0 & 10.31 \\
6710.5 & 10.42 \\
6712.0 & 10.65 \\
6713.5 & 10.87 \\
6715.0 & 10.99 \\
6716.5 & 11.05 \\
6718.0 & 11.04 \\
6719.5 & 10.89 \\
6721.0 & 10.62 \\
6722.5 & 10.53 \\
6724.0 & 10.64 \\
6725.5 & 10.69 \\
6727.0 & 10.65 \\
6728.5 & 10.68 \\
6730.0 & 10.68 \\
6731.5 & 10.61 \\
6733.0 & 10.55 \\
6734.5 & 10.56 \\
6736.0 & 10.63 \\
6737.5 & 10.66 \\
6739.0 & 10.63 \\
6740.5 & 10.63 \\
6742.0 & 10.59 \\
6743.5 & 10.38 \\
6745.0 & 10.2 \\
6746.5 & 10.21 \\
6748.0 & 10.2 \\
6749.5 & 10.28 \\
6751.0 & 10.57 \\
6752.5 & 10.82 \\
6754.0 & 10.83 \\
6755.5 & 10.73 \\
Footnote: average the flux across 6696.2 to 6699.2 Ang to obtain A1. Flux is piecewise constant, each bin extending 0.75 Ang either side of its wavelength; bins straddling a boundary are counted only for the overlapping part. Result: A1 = 10.9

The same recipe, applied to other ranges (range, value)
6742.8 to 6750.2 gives 10.3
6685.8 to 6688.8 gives 10.9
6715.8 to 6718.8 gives 11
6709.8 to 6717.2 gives 10.8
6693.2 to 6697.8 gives 10.9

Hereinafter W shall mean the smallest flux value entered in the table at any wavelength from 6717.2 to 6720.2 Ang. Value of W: 10.89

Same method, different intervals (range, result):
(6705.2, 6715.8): 10.31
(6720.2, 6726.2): 10.53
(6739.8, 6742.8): 10.59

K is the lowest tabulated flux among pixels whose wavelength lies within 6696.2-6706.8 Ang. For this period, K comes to 10.54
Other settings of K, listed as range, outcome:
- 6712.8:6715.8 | 10.87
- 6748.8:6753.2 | 10.28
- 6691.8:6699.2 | 10.83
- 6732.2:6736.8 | 10.55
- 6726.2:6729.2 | 10.65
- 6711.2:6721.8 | 10.62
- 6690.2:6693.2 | 11.19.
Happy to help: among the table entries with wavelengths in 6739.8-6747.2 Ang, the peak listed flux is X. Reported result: 10.63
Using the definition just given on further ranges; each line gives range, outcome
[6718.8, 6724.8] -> 10.89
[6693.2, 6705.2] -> 11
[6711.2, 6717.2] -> 11.05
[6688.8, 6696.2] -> 11.29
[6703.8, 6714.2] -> 10.87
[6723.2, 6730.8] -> 10.69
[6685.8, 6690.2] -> 11.17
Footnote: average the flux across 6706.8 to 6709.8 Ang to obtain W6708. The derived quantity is 10.3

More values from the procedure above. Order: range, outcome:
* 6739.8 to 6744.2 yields 10.5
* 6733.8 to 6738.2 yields 10.6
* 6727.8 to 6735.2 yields 10.6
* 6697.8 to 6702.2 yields 10.8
